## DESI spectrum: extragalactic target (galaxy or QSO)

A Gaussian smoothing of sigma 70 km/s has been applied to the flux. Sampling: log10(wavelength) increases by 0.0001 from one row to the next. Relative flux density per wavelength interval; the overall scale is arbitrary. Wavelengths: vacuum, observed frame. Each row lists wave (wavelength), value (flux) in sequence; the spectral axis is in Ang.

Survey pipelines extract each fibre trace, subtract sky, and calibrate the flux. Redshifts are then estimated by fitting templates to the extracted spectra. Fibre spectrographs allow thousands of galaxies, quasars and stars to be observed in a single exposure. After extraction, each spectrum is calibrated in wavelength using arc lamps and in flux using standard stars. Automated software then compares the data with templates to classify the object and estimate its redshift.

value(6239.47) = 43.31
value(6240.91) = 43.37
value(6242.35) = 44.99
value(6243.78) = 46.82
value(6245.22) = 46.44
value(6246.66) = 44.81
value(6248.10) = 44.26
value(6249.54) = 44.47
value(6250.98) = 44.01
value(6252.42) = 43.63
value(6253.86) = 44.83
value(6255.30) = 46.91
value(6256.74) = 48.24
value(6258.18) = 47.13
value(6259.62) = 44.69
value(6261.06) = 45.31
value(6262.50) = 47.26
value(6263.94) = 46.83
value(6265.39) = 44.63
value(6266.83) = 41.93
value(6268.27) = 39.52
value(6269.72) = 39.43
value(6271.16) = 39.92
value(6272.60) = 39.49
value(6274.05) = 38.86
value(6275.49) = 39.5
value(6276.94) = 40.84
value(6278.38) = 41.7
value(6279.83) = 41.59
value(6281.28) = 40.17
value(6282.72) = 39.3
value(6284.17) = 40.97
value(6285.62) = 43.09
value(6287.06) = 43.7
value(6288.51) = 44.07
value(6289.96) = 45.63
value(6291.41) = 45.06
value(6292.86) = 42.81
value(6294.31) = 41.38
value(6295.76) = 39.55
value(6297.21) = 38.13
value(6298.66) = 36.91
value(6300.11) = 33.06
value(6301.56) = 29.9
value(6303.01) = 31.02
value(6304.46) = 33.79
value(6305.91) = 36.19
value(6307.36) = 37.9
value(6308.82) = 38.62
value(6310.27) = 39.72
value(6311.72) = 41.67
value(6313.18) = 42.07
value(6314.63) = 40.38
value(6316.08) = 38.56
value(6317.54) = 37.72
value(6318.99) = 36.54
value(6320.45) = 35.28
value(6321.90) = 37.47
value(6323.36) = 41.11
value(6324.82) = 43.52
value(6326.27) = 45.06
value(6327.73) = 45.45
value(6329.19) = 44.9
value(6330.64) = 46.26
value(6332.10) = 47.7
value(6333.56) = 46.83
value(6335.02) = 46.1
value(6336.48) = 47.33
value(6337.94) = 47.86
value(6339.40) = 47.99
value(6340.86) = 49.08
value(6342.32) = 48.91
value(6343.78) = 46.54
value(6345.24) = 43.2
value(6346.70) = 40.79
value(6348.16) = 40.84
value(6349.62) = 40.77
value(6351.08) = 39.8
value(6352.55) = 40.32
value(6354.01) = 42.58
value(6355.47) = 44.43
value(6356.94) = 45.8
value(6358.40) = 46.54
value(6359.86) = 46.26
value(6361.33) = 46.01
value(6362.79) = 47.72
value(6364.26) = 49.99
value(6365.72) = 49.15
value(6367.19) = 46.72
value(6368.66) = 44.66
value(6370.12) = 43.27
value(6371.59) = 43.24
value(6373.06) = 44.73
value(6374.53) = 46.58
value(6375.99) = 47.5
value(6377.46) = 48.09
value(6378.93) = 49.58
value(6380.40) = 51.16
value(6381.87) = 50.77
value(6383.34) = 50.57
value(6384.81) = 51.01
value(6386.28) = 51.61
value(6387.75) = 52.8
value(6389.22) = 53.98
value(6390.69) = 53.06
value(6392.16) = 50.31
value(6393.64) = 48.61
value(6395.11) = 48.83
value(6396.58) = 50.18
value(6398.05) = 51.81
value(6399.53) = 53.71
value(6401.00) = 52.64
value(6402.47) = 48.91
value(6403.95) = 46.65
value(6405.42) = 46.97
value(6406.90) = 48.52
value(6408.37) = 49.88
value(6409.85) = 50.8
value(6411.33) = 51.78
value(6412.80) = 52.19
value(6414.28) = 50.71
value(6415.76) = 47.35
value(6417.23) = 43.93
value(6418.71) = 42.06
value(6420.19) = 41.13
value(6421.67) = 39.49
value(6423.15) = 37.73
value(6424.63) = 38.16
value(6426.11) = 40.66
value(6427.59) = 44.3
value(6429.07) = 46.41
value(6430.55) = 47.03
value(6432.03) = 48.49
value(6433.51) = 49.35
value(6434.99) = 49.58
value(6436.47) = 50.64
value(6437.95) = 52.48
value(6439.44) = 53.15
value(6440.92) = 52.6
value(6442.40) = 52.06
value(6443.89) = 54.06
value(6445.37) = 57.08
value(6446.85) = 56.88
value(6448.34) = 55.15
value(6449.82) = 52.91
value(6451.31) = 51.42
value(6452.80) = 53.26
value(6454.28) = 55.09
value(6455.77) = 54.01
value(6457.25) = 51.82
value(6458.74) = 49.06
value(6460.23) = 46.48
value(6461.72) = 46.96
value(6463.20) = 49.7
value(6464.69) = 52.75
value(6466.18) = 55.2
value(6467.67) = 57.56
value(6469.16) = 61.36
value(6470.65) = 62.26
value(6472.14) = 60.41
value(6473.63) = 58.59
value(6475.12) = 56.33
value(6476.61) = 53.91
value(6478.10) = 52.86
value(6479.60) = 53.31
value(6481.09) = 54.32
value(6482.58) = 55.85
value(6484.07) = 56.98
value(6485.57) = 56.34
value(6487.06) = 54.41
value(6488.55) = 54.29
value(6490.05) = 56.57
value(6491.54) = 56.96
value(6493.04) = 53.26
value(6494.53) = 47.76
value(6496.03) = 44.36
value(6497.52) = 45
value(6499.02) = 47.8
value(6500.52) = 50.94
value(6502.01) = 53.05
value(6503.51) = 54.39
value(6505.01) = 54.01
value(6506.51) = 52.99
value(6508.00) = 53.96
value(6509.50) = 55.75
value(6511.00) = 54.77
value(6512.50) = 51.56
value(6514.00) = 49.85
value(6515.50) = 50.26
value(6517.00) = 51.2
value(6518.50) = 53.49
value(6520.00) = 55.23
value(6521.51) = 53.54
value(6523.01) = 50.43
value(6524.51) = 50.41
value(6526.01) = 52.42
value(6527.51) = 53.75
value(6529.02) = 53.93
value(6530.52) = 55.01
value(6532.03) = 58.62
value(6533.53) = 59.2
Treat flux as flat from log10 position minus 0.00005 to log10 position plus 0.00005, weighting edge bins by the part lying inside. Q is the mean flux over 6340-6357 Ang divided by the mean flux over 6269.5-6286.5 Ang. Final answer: 1.08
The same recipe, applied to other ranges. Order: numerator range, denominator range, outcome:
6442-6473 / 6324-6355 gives 1.21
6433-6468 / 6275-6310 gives 1.33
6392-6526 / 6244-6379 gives 1.20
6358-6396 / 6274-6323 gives 1.24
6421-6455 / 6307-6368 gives 1.13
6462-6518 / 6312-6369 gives 1.22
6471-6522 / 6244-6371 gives 1.25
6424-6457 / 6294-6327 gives 1.33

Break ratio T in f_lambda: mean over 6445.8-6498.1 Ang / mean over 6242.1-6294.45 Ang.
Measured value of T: 1.24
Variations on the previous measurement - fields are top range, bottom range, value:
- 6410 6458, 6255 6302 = 1.18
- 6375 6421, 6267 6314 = 1.25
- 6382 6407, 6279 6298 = 1.21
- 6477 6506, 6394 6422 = 1.09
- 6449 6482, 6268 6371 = 1.29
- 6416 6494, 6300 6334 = 1.30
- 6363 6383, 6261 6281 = 1.14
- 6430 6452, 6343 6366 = 1.18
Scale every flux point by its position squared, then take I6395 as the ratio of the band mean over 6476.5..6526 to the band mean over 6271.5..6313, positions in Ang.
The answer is 1.43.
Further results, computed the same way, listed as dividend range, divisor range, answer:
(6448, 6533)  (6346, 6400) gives 1.17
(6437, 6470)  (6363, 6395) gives 1.11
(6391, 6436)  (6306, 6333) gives 1.19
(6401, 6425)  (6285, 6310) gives 1.24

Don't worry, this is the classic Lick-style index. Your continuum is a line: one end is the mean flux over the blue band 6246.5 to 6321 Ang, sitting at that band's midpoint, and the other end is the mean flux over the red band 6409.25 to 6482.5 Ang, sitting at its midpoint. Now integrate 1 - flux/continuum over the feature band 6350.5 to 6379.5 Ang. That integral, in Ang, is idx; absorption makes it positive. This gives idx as 0.2 Ang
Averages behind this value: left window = 41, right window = 51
